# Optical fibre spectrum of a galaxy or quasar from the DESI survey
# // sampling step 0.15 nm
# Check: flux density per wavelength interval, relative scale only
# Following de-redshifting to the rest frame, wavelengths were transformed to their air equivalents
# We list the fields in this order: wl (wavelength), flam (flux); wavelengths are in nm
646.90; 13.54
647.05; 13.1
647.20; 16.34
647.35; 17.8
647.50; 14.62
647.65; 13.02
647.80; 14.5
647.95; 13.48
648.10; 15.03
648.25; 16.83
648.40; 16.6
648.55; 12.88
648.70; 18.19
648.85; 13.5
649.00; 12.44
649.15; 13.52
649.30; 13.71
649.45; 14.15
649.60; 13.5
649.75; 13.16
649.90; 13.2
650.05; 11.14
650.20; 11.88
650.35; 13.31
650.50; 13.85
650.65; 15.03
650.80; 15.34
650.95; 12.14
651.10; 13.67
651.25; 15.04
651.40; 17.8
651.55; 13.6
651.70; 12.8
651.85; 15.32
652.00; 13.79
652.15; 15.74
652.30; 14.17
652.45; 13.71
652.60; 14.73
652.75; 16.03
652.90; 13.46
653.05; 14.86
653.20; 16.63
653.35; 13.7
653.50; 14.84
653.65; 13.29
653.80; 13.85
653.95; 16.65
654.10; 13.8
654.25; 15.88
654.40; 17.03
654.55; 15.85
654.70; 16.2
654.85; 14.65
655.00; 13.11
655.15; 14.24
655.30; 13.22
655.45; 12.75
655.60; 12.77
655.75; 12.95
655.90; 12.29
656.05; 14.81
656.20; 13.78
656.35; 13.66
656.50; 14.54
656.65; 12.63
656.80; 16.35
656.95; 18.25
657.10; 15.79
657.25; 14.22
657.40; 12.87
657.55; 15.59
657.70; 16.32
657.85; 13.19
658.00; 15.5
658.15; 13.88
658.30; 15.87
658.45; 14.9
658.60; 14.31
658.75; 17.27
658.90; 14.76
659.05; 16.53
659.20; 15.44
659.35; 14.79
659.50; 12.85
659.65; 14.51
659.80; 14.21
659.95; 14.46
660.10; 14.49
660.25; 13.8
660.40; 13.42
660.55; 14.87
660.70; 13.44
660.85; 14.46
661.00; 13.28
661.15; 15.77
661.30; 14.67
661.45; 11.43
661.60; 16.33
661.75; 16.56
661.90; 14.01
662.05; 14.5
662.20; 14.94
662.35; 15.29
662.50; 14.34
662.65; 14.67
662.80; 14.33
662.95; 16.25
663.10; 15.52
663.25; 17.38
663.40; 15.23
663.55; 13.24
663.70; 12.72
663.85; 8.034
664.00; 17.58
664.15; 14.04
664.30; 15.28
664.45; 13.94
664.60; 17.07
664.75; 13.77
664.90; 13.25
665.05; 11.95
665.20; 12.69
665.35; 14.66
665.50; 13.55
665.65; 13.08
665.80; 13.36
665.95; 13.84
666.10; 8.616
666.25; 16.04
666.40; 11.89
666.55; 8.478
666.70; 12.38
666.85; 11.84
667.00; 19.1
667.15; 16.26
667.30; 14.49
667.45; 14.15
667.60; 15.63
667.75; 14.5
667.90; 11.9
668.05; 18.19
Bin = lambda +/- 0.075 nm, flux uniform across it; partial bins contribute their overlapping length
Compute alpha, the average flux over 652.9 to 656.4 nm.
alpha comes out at 14.4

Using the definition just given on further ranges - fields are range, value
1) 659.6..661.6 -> 14.1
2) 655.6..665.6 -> 14.5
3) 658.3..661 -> 14.6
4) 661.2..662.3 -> 14.7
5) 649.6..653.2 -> 14.1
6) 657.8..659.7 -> 14.9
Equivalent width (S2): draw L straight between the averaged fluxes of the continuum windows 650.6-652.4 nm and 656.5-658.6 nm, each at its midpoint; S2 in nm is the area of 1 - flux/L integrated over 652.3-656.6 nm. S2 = 0.103 nm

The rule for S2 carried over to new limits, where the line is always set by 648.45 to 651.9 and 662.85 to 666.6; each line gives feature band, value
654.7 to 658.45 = -0.15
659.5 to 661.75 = -0.08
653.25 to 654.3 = -0.06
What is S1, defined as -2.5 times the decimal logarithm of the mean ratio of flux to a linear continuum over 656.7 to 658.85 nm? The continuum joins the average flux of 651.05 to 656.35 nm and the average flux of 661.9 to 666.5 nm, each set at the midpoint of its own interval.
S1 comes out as -0.072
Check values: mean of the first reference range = 14.5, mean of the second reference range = 14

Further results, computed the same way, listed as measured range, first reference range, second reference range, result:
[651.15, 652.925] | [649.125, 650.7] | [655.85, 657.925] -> -0.078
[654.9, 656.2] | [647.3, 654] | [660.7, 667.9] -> 0.074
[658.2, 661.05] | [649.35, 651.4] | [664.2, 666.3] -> -0.076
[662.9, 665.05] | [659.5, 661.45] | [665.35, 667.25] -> -0.062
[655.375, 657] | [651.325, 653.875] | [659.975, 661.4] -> 0.032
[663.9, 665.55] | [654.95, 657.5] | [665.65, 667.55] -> -0.059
